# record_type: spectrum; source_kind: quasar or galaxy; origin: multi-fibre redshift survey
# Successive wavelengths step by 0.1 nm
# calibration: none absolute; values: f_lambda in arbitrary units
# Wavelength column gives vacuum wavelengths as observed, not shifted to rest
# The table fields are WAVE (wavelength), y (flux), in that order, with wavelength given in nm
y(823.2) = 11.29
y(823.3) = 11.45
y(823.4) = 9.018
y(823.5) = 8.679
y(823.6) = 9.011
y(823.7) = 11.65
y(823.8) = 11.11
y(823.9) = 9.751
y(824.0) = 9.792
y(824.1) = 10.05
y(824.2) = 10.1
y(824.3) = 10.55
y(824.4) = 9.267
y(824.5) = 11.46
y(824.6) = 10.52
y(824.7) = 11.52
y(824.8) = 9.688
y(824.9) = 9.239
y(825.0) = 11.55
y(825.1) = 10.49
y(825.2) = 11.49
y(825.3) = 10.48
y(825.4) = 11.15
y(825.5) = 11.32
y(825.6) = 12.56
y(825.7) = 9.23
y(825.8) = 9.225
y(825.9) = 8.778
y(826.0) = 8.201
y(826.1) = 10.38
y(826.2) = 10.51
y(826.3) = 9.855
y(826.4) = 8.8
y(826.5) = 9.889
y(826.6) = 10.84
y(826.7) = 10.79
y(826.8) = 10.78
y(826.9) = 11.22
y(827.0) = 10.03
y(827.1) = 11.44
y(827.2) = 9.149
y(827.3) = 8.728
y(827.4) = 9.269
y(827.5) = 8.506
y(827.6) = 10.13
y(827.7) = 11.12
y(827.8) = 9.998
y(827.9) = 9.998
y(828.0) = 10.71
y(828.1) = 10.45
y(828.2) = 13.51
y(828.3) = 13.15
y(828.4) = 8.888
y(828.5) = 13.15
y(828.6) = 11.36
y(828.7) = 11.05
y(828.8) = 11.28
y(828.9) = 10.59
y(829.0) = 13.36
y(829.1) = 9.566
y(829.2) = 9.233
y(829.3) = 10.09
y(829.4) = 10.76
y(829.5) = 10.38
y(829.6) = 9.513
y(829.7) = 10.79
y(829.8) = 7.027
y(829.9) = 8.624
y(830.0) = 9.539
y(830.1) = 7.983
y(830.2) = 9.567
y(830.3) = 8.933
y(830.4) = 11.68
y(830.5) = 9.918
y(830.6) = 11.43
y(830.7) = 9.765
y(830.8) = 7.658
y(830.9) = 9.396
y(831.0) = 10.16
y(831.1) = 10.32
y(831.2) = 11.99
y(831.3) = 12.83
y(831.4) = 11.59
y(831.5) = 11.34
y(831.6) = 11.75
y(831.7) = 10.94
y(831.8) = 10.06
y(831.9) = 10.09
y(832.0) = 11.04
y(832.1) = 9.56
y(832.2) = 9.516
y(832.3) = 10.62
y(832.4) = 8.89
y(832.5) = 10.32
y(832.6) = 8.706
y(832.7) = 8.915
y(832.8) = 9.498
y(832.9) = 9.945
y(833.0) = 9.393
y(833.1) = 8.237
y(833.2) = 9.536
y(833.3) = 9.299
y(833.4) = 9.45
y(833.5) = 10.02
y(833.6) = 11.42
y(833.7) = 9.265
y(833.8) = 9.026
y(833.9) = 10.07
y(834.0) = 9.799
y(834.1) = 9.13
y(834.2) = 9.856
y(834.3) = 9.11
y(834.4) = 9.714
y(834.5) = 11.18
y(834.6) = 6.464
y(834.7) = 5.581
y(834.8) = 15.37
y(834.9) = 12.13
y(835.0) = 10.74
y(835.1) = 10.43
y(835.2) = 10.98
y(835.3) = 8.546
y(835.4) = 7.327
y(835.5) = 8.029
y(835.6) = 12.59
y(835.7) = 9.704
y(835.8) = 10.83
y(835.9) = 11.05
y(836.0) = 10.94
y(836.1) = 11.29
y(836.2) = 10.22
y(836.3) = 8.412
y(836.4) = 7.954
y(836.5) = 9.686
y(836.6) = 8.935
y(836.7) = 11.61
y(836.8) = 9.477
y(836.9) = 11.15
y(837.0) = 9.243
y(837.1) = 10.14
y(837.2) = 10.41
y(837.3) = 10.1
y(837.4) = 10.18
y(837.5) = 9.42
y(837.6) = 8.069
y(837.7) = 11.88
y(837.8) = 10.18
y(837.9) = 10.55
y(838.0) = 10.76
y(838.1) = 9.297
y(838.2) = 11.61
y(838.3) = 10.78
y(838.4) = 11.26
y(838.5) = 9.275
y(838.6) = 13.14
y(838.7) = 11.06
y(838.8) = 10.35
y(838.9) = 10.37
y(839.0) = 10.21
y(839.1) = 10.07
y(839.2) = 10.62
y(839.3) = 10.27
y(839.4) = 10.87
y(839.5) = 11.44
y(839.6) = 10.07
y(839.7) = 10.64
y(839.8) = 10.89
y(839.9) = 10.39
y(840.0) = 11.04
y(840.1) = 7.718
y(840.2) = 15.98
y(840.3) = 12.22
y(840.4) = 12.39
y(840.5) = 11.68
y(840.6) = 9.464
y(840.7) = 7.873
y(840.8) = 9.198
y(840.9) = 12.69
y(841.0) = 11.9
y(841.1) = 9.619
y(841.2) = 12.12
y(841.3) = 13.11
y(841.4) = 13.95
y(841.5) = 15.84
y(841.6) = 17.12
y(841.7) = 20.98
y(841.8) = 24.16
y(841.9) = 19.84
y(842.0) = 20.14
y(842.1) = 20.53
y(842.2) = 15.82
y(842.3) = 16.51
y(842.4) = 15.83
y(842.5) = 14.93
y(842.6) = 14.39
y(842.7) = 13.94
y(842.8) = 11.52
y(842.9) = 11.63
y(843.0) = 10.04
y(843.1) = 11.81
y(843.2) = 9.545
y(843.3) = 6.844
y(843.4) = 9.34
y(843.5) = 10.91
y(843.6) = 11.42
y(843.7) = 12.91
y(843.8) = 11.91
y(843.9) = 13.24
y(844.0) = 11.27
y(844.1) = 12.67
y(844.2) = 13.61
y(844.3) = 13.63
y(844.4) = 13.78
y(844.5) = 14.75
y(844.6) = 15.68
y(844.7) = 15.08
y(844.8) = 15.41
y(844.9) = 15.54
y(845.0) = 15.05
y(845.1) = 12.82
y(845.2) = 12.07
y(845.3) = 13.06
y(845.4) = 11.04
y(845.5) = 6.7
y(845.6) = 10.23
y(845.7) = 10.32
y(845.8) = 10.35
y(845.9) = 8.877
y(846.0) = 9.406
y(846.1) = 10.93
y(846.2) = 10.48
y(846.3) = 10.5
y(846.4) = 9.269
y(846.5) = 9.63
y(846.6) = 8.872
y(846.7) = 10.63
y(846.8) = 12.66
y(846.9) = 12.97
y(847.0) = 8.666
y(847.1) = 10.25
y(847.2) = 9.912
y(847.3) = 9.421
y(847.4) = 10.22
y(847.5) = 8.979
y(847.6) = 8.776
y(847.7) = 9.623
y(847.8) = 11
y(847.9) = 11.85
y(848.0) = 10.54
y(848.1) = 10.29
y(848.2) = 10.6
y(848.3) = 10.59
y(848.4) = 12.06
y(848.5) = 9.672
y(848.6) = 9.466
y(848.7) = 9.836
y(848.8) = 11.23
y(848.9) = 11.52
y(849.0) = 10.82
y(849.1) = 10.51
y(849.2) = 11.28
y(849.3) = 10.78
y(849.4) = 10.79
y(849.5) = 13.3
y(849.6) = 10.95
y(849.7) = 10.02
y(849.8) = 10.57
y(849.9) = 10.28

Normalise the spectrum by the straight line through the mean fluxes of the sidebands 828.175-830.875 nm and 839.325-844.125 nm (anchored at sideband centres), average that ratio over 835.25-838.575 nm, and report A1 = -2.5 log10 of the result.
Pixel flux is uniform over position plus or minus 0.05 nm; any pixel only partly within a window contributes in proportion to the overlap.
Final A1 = 0.18 mag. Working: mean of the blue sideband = 10.3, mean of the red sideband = 12.9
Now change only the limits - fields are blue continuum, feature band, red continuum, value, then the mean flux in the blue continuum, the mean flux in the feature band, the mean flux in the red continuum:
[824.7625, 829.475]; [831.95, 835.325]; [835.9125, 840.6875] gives 0.08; 10.5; 9.77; 10.5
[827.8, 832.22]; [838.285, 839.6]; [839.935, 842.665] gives 0.25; 10.5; 10.7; 14.3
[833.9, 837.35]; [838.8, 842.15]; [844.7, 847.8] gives -0.23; 9.95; 12.9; 10.8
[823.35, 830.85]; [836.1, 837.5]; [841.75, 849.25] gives 0.14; 10.2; 9.85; 12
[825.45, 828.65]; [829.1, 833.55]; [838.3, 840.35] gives 0.07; 10.4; 9.91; 10.9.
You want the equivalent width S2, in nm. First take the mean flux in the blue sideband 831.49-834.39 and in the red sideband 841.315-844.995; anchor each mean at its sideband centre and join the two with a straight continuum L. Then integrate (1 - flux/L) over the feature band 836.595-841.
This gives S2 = 0.638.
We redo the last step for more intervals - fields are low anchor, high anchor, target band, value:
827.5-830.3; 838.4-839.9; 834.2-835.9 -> 0.10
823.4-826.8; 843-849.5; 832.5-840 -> 0.46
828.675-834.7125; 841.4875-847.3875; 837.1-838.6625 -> 0.12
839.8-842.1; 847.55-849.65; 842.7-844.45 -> 0.15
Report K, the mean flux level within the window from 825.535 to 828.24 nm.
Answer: 10.1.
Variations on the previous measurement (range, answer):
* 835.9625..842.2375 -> 11.7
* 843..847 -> 11.6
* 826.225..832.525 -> 10.3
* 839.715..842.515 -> 14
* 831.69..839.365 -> 10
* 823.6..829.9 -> 10.4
